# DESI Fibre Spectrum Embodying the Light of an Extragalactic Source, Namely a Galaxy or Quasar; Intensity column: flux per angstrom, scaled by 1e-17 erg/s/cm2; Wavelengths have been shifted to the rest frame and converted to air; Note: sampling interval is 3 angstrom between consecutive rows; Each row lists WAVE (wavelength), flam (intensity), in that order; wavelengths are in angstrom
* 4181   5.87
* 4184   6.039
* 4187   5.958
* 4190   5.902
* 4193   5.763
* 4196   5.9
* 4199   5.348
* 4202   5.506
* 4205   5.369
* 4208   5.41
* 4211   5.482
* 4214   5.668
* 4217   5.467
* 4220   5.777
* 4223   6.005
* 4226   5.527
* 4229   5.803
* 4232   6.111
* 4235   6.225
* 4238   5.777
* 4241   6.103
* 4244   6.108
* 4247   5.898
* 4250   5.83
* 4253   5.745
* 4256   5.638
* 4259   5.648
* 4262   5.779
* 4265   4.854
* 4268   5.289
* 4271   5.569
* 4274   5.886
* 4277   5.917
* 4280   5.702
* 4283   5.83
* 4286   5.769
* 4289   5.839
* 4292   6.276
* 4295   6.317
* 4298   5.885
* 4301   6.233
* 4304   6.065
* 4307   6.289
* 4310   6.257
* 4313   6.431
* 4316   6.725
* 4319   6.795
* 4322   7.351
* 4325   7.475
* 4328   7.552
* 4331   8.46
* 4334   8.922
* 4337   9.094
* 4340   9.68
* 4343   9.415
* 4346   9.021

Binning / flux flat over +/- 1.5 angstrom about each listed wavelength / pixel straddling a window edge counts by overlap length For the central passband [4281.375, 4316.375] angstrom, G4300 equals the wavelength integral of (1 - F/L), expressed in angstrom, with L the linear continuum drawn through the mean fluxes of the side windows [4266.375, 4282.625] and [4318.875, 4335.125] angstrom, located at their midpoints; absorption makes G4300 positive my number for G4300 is 2.7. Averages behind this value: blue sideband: 5.68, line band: 6.14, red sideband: 7.81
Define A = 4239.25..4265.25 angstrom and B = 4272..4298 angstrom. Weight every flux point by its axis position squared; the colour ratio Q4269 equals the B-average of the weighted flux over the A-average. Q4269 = 1.0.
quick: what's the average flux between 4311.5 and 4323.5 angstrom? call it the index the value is 6.83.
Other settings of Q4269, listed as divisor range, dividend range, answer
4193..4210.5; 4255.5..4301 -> 1.08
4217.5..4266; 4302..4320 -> 1.14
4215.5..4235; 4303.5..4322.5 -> 1.17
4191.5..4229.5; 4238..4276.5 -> 1.04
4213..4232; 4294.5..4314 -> 1.12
